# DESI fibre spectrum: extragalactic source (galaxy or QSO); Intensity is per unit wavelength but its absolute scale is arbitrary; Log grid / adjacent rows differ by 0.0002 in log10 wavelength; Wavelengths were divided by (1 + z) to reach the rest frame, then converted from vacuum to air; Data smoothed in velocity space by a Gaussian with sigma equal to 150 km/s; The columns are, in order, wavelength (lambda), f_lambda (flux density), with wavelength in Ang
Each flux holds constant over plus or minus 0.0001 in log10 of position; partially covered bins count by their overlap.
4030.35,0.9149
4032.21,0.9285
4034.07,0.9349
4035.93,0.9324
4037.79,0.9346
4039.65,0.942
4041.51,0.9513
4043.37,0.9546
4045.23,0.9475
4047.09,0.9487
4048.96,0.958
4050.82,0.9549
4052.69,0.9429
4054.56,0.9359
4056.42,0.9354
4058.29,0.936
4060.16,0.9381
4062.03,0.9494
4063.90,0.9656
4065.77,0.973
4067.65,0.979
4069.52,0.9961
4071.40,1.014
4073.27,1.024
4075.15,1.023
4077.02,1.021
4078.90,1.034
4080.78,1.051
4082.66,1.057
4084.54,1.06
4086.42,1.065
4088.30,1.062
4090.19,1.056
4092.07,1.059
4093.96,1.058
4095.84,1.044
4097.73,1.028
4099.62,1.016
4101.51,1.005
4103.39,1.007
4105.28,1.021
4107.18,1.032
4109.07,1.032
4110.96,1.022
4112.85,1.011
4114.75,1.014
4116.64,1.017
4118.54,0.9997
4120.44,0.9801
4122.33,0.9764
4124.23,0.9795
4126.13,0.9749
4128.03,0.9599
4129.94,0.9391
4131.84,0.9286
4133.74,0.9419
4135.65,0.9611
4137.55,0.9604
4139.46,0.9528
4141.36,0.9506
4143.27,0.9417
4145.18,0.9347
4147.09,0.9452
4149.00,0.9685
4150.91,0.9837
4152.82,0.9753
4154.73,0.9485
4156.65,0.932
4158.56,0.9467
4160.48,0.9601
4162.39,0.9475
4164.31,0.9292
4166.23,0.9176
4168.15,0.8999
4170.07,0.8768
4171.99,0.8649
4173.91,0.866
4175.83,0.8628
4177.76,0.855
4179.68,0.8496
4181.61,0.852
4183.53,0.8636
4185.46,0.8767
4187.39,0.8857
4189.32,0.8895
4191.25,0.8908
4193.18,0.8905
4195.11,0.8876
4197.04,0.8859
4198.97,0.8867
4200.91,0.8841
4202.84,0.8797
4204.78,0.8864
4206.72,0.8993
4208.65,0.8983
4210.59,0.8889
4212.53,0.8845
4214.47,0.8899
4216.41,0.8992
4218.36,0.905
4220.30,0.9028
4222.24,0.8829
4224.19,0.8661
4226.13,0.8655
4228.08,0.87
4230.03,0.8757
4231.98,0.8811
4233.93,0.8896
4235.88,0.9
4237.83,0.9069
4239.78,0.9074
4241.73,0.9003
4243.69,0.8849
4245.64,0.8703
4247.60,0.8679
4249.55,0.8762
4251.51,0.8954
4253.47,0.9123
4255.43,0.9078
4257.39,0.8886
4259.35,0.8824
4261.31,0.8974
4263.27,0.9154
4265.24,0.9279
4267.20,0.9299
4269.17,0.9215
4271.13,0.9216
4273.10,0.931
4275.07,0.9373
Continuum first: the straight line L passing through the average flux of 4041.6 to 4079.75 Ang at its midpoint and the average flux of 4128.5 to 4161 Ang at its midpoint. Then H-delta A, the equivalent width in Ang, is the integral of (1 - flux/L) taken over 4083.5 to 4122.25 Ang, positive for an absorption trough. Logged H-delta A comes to -2.71 Ang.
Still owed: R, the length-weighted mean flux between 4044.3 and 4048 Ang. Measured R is 0.949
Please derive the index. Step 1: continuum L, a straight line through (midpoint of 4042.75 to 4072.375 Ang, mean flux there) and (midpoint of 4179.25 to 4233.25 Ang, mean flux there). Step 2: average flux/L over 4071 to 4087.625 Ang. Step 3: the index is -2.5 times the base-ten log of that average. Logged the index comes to -0.10 mag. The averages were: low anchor 0.958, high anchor 0.883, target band 1.04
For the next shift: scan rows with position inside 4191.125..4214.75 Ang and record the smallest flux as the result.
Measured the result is 0.8797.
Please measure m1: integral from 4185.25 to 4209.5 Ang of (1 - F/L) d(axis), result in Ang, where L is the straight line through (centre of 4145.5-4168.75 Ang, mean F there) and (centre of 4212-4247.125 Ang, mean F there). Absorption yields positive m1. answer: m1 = 0.68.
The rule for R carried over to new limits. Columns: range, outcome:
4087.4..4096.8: 1.06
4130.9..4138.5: 0.948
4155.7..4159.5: 0.94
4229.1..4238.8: 0.891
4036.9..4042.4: 0.943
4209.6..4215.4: 0.888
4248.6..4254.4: 0.894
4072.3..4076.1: 1.03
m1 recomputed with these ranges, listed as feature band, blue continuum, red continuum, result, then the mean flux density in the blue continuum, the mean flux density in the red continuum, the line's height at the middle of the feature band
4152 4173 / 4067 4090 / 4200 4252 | 0.5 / 1.03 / 0.887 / 0.95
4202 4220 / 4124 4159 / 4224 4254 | 0.2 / 0.954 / 0.886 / 0.905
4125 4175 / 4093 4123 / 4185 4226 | 1.2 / 1.02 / 0.888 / 0.962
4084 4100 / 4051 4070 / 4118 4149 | -1.6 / 0.954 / 0.958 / 0.956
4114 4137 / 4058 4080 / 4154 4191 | -0.8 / 0.99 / 0.895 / 0.938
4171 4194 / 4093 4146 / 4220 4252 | 1.5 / 0.989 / 0.884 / 0.932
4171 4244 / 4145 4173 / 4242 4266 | 2.5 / 0.935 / 0.894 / 0.914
